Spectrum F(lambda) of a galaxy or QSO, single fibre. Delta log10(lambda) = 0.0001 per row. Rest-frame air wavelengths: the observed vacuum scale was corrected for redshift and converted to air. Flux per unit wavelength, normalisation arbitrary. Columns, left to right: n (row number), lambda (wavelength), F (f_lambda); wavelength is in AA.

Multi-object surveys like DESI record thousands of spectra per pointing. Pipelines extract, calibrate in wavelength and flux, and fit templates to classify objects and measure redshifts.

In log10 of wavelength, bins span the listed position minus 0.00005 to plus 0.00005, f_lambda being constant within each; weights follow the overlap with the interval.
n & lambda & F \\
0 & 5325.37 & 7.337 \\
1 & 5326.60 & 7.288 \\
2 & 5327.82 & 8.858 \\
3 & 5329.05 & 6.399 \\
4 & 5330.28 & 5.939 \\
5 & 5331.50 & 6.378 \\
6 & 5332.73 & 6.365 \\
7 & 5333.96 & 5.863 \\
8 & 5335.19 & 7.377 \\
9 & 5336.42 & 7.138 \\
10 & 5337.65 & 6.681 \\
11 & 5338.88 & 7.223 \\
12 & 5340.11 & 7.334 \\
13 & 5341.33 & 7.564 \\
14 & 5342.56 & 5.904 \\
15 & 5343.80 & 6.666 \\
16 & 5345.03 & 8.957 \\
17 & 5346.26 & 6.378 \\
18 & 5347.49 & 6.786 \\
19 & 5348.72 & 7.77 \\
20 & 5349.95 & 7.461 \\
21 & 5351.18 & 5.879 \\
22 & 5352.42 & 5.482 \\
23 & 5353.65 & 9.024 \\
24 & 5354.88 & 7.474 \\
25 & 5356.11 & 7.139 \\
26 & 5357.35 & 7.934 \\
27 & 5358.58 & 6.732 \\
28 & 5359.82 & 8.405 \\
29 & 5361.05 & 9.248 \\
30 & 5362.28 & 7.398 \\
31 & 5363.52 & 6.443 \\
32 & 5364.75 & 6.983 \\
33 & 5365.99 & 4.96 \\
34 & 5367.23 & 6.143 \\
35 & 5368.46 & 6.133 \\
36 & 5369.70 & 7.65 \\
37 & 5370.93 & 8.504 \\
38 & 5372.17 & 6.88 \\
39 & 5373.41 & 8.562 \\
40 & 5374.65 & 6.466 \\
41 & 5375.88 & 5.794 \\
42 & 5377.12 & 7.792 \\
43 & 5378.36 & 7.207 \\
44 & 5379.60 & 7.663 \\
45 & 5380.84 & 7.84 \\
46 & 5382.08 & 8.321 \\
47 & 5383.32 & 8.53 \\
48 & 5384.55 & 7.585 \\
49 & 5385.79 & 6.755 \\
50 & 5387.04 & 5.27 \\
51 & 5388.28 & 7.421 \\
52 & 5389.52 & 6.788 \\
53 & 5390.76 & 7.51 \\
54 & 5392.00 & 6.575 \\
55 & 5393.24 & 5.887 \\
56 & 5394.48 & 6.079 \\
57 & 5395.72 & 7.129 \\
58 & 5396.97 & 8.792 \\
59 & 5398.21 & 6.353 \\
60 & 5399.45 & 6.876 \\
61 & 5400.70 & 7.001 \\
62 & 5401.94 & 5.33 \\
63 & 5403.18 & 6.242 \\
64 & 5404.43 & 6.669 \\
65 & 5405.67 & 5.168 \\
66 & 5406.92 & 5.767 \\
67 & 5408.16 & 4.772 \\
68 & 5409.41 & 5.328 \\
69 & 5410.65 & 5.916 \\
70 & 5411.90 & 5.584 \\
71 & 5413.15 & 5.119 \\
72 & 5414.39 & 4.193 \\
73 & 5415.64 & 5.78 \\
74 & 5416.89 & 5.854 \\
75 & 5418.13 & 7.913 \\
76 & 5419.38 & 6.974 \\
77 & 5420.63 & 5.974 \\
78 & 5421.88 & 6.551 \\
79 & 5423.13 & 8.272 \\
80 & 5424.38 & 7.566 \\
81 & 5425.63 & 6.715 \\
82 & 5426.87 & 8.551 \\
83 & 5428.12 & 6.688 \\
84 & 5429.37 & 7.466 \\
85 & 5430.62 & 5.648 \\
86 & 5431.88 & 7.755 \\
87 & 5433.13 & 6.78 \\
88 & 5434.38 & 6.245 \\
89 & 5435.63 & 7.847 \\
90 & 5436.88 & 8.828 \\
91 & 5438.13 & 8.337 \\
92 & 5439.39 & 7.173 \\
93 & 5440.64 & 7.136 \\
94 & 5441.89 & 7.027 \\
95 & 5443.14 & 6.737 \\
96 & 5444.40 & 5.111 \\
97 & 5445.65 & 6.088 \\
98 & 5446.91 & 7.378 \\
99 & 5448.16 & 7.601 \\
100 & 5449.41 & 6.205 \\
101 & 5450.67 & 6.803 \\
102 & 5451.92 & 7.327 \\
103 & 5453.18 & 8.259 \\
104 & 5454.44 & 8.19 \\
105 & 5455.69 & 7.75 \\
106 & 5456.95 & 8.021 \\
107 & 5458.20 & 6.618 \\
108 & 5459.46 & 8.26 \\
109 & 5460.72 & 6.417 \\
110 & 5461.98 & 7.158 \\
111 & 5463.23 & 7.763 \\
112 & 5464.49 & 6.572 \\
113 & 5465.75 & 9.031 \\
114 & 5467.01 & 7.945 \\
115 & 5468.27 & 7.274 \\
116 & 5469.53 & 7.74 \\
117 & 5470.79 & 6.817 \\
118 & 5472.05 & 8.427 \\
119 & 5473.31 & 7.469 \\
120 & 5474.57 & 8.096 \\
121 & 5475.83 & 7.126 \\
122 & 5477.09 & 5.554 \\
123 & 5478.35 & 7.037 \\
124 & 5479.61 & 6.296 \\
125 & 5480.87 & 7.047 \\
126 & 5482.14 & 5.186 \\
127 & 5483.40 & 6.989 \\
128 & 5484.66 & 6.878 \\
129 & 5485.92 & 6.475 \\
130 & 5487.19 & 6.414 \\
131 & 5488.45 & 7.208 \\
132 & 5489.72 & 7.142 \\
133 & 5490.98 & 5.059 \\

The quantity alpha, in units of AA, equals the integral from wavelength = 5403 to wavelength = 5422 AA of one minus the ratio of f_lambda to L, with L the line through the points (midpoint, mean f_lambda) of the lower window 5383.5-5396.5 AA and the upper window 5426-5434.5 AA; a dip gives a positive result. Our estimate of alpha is 3.0 AA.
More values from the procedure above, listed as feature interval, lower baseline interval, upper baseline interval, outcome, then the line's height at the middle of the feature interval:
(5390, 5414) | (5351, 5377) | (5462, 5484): 3.2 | 7.16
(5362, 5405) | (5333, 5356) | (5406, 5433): -1.6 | 6.71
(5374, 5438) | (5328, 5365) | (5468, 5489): 2.6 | 7.03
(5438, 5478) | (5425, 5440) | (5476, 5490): -2.0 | 6.95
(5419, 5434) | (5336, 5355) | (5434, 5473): 0.5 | 7.3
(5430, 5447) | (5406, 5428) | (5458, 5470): -0.4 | 6.84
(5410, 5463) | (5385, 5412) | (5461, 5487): -1.7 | 6.74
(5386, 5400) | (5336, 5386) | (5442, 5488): 0.8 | 7.2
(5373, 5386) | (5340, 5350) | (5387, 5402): -1.1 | 6.92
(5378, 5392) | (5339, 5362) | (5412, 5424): -1.1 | 6.8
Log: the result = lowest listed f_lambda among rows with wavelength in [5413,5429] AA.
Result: 4.193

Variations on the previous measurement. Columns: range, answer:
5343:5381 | 4.96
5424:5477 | 5.111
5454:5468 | 6.417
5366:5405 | 5.27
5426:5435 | 5.648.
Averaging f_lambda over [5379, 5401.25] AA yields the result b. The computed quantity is 7.13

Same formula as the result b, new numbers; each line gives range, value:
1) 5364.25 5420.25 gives 6.62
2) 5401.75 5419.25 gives 5.73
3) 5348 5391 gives 7.23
